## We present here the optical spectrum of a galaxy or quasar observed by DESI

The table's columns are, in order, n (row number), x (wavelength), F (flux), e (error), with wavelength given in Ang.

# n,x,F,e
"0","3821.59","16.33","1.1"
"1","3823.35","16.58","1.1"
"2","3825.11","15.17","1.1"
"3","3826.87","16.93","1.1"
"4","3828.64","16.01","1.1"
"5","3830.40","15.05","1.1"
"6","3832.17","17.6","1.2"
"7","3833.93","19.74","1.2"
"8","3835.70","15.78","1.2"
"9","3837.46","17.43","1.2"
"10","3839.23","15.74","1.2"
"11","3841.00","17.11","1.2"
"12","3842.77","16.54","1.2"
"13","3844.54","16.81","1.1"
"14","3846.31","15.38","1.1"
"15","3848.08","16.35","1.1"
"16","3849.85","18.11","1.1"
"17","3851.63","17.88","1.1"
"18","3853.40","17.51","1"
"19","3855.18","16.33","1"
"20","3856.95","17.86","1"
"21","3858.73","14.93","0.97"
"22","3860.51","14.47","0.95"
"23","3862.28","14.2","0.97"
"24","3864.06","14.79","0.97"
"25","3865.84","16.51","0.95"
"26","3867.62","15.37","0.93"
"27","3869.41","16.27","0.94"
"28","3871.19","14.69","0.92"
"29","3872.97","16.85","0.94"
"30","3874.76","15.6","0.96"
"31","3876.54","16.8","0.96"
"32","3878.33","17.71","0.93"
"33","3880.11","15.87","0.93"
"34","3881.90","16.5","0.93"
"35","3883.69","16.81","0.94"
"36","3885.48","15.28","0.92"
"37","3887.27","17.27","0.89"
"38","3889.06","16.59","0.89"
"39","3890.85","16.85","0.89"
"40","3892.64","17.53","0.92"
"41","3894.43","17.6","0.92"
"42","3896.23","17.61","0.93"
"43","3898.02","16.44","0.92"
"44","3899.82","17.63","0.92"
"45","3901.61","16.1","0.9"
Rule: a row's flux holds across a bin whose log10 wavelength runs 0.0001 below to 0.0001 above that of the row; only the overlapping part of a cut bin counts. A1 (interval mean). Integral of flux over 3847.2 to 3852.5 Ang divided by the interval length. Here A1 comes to 17.4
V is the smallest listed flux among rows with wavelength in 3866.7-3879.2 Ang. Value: 14.69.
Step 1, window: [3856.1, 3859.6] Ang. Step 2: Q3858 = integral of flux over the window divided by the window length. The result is 16.4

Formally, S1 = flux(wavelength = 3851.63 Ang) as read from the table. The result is 17.88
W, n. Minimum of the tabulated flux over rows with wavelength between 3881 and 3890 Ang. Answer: 15.28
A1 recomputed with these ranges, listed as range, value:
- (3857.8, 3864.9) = 14.6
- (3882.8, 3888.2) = 16.5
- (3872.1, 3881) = 16.6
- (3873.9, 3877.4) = 16.2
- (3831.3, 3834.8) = 18.7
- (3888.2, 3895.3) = 17.2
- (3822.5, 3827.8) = 16.2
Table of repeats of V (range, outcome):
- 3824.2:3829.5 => 15.17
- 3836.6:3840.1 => 15.74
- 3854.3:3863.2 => 14.2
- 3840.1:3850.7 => 15.38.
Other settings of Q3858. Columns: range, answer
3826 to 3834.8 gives 17.1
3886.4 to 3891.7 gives 16.9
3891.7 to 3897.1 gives 17.6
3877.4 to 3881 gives 16.8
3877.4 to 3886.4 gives 16.4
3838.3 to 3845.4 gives 16.5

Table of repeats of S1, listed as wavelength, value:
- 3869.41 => 16.27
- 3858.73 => 14.93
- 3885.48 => 15.28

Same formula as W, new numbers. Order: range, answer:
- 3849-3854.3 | 17.51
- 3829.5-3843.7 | 15.05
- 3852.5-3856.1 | 16.33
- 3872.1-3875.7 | 15.6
